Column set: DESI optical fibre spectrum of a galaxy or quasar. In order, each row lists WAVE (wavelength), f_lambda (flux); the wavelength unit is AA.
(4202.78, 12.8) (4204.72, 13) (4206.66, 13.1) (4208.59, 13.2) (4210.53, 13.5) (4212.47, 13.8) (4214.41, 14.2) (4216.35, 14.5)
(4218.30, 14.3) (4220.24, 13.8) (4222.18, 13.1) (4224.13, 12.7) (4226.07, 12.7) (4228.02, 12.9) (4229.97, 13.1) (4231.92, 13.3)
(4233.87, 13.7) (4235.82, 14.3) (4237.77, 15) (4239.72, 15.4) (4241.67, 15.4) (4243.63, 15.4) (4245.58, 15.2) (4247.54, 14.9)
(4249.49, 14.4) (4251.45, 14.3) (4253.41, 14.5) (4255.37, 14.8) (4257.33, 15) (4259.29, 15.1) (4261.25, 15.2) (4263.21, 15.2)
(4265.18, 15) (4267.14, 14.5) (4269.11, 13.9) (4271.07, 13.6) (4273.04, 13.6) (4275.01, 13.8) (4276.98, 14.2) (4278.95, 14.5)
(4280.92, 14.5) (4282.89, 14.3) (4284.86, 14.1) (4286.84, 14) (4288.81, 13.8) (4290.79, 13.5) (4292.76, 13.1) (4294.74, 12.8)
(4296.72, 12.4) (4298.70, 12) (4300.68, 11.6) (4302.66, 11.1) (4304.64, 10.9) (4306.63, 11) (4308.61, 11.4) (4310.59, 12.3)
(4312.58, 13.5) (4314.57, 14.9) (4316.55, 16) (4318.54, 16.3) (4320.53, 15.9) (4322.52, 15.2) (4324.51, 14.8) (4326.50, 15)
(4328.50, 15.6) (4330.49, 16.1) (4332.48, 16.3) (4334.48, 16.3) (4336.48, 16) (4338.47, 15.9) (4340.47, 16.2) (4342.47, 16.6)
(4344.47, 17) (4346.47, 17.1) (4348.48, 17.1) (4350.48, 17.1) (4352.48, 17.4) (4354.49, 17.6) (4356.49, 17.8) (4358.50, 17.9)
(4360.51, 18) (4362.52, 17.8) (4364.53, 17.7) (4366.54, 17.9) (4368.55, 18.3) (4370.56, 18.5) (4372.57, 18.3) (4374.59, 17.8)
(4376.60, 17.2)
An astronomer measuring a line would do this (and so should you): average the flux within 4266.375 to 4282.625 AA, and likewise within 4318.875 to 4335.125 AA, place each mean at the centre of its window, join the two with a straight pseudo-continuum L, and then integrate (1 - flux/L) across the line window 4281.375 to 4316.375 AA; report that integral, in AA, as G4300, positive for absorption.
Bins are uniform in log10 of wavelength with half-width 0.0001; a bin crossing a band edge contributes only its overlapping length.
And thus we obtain 4.6 AA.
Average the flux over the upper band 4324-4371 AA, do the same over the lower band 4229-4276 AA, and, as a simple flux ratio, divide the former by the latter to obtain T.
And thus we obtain 1.2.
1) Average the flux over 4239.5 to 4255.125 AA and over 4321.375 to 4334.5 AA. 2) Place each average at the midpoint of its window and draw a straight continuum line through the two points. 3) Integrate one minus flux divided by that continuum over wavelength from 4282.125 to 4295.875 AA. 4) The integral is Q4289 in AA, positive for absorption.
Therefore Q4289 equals 1.5 AA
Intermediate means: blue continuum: 14.9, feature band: 13.6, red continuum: 15.6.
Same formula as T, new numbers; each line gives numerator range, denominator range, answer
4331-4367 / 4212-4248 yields 1.21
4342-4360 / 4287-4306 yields 1.40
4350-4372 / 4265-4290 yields 1.27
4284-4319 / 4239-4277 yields 0.88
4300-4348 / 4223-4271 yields 1.03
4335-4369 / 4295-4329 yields 1.28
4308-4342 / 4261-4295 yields 1.08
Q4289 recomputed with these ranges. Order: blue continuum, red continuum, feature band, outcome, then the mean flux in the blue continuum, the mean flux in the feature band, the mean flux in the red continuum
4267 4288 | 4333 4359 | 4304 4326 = 2.43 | 14.1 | 13.9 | 16.9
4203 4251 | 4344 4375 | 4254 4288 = 1.69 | 13.9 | 14.4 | 17.7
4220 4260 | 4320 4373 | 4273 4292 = 1.55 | 14.2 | 14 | 16.9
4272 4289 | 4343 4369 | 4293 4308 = 3.25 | 14.1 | 11.7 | 17.6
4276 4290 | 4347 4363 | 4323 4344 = 0.84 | 14.2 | 15.9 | 17.6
